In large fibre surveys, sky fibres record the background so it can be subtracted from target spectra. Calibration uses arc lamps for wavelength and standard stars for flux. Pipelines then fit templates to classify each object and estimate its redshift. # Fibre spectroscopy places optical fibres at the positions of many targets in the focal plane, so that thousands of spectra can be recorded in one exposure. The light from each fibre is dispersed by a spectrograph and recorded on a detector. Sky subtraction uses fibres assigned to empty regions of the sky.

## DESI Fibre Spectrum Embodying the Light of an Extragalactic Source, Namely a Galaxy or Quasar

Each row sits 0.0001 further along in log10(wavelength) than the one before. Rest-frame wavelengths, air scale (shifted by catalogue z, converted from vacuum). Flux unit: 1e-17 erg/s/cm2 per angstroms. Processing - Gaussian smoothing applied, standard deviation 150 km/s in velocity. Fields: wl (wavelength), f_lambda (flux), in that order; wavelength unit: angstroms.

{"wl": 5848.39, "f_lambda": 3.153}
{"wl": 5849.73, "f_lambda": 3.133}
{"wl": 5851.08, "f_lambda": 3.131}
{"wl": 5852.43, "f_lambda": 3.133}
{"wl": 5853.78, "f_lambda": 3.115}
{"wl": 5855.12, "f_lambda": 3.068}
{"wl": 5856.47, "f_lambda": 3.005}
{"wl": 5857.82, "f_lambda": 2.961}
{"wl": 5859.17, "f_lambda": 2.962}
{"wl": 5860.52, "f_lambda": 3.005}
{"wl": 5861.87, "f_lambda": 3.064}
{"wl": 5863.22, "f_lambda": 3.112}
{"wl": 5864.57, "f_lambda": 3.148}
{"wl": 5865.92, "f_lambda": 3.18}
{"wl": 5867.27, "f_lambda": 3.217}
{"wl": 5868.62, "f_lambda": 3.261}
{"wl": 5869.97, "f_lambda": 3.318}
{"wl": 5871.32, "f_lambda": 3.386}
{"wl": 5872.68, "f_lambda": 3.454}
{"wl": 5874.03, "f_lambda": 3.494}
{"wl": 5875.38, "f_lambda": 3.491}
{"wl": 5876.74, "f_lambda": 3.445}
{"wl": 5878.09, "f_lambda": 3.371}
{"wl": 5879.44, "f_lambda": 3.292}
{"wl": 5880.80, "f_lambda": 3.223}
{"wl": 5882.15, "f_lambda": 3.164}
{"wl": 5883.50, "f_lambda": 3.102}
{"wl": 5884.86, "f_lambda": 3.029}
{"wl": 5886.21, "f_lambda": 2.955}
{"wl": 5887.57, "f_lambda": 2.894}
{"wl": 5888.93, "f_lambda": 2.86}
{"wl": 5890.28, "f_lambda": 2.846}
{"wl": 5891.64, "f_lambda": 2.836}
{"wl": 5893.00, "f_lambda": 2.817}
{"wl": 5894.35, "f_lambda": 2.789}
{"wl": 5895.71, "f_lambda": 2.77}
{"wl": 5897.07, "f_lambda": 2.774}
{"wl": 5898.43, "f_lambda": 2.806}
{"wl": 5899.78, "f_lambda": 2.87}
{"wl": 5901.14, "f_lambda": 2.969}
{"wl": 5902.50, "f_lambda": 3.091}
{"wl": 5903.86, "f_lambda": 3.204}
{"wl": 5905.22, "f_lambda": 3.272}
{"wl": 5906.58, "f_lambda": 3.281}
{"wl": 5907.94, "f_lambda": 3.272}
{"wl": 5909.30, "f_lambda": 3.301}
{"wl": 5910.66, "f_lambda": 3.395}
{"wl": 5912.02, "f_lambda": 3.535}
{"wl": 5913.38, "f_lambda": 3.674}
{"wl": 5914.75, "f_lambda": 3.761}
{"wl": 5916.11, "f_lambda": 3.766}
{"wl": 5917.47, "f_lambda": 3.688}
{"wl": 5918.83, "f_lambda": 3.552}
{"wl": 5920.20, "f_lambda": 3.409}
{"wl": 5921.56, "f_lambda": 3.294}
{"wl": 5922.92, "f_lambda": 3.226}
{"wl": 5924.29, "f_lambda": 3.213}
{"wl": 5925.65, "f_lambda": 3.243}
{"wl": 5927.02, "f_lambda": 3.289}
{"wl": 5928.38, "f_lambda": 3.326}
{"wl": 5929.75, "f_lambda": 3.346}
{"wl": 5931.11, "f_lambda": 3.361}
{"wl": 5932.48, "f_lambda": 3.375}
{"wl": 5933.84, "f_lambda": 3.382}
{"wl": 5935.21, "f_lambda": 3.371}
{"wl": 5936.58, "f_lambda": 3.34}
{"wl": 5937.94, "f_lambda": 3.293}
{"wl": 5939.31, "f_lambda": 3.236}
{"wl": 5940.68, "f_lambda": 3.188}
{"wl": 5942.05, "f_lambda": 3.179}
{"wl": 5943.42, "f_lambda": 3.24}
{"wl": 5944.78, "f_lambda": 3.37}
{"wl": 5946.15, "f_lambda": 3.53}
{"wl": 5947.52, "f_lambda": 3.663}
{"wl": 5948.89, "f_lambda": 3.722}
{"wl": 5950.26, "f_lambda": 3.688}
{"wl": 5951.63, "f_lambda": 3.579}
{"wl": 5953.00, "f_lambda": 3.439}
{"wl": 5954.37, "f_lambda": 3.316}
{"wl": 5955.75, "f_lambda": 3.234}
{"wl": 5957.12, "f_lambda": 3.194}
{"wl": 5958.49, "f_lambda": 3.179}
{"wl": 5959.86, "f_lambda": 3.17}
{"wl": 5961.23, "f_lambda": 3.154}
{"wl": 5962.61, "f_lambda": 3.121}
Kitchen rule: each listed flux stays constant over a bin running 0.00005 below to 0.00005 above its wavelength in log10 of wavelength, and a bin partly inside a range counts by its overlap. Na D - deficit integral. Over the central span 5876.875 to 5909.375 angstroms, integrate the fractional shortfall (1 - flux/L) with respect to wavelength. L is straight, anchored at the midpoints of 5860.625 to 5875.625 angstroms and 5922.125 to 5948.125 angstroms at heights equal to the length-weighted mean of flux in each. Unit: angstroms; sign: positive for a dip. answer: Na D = 2.5 angstroms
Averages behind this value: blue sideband 3.27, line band 3.04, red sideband 3.32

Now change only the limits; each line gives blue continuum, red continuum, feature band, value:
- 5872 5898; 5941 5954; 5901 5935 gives -0.9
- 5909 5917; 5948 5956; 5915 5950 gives 1.6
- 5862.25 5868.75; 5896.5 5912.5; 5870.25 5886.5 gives -0.7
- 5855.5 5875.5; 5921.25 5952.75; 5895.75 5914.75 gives 0.6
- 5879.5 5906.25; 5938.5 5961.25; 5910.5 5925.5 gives -1.7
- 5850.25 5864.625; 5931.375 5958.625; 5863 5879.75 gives -1.2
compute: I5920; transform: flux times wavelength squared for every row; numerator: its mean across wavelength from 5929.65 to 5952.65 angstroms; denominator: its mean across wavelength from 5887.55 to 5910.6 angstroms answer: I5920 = 1.15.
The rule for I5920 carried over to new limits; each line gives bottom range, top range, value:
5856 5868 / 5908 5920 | 1.18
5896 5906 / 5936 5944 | 1.10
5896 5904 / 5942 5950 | 1.21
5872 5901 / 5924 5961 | 1.12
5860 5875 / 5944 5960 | 1.09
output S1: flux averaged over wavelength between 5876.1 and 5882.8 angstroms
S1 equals 3.3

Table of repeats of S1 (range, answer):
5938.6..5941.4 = 3.2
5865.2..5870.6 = 3.24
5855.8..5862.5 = 3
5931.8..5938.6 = 3.36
